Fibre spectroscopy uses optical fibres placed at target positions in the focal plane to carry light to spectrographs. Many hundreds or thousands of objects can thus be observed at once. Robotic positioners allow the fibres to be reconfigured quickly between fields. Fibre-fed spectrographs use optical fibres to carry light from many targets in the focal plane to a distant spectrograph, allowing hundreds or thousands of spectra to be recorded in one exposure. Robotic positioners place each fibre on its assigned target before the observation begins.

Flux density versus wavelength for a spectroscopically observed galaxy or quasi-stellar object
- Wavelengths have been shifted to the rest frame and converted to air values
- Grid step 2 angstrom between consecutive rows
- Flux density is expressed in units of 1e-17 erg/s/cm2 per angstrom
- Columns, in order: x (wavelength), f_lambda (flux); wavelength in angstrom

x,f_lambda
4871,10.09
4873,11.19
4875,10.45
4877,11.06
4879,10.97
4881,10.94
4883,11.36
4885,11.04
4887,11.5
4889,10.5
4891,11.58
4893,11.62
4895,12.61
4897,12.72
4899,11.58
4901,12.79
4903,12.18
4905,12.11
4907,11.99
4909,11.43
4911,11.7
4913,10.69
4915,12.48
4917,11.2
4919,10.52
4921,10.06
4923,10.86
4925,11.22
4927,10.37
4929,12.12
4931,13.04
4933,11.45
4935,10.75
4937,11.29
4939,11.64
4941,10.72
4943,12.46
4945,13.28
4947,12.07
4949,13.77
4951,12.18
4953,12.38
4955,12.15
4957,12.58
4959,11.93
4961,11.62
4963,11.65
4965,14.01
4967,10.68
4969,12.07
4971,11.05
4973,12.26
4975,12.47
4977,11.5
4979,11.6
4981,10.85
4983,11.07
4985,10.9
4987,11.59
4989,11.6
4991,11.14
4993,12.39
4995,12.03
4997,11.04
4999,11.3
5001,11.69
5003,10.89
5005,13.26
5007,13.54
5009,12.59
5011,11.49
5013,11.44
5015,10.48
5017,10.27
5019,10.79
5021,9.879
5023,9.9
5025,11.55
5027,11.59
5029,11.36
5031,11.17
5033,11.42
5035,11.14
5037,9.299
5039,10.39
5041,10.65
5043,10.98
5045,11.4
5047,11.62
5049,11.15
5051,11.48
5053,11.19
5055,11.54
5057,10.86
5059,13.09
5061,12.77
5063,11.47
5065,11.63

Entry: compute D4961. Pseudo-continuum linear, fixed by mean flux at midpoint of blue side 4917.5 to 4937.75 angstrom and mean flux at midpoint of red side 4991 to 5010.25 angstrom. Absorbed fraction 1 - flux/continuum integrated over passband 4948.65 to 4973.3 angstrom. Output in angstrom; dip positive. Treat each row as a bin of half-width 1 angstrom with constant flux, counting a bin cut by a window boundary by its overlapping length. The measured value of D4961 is -1.2 angstrom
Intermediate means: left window 11.2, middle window 12.1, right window 12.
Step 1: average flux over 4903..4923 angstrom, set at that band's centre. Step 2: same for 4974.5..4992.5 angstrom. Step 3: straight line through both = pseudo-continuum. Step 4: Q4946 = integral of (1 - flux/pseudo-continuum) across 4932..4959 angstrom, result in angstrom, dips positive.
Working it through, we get -1.57 angstrom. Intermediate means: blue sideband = 11.4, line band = 12.1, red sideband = 11.4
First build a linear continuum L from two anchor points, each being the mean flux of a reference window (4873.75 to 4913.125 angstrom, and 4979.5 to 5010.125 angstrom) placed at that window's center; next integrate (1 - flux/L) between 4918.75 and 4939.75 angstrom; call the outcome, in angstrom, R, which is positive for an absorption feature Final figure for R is 0.70 angstrom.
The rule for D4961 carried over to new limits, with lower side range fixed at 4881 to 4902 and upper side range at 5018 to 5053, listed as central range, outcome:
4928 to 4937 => -0.24 angstrom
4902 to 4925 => 0.40 angstrom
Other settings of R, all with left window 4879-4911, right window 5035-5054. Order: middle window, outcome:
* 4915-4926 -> 0.6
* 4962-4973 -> -0.6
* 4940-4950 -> -0.9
